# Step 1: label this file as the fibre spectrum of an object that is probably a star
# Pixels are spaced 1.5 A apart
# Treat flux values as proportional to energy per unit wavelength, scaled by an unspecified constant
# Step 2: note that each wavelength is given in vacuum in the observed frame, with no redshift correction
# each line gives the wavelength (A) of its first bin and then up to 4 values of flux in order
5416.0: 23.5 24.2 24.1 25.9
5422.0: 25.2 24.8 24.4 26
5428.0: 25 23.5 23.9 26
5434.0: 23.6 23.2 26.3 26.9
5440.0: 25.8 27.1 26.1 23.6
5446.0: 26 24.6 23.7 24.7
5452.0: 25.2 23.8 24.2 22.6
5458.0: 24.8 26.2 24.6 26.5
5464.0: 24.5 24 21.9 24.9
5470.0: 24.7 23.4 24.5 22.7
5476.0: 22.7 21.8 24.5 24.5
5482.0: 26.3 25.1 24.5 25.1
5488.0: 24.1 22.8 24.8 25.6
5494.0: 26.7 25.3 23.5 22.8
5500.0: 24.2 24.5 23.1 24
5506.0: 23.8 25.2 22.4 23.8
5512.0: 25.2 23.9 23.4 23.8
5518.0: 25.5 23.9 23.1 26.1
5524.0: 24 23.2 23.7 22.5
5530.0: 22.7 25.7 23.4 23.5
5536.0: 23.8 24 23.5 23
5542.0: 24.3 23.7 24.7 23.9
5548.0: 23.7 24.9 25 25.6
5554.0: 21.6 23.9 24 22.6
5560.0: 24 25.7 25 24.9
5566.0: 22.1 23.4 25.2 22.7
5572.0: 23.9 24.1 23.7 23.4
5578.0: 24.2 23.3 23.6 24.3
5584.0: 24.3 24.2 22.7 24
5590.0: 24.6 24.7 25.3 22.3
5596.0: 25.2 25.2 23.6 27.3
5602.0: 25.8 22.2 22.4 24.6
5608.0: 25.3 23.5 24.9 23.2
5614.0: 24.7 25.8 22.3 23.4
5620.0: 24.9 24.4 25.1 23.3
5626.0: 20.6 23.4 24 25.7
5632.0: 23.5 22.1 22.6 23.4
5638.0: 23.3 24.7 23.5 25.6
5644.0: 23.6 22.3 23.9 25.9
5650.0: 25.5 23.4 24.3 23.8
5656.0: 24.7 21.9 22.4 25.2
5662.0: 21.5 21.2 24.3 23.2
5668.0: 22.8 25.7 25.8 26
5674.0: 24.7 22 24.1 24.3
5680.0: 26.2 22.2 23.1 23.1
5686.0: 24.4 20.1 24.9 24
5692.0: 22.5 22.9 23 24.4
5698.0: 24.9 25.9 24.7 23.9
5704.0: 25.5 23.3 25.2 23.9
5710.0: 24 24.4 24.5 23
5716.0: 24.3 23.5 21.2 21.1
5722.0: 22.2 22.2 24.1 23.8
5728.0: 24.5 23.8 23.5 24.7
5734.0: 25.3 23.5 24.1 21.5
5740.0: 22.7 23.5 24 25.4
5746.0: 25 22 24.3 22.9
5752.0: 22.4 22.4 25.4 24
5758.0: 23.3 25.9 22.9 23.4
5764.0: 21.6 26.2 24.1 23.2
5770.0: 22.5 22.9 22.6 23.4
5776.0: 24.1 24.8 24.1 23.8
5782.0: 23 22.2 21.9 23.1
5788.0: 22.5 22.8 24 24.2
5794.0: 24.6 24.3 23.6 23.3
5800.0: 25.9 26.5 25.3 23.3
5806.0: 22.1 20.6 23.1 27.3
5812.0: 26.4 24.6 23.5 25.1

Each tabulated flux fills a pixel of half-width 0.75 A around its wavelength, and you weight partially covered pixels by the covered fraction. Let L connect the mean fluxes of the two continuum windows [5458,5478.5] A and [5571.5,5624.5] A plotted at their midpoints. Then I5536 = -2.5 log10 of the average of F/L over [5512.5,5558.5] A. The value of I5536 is 0.009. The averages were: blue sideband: 24.1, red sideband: 24.2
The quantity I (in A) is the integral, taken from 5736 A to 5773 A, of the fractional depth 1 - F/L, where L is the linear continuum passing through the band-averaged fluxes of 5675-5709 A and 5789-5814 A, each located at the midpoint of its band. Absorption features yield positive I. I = 0.8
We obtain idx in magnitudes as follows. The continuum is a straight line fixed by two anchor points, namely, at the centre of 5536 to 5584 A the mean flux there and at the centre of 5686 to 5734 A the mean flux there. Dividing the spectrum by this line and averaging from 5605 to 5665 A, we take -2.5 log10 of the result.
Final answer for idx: 0.00 mag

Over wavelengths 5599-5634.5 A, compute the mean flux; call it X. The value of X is 24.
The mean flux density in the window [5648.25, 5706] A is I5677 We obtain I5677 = 23.9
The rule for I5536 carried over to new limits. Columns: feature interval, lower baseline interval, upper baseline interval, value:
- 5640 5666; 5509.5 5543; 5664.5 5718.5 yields 0.01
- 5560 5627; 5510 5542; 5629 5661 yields -0.01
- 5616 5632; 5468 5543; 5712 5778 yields 0.00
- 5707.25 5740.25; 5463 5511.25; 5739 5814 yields 0.01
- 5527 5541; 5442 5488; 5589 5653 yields 0.03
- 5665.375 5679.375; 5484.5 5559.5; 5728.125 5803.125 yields -0.02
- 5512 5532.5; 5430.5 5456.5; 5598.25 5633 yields 0.02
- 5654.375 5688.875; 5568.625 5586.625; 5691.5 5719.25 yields 0.02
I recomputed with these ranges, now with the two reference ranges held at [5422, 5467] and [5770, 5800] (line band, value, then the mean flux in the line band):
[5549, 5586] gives 0.56 A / 24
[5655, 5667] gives 0.45 A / 23.1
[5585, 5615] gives -0.11 A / 24.3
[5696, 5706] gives -0.37 A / 24.7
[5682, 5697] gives 0.41 A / 23.2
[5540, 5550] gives 0.16 A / 24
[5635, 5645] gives 0.08 A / 23.9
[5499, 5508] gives 0.20 A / 24.1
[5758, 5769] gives -0.15 A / 23.9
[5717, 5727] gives 0.50 A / 22.5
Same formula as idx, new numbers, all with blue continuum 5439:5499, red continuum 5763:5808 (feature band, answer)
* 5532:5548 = 0.02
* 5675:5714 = 0.00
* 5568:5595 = 0.01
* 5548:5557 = 0.01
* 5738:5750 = 0.01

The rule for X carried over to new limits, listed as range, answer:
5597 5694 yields 23.8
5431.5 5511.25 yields 24.5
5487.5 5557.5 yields 24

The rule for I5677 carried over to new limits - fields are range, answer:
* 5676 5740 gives 23.7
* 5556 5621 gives 24.1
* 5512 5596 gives 24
